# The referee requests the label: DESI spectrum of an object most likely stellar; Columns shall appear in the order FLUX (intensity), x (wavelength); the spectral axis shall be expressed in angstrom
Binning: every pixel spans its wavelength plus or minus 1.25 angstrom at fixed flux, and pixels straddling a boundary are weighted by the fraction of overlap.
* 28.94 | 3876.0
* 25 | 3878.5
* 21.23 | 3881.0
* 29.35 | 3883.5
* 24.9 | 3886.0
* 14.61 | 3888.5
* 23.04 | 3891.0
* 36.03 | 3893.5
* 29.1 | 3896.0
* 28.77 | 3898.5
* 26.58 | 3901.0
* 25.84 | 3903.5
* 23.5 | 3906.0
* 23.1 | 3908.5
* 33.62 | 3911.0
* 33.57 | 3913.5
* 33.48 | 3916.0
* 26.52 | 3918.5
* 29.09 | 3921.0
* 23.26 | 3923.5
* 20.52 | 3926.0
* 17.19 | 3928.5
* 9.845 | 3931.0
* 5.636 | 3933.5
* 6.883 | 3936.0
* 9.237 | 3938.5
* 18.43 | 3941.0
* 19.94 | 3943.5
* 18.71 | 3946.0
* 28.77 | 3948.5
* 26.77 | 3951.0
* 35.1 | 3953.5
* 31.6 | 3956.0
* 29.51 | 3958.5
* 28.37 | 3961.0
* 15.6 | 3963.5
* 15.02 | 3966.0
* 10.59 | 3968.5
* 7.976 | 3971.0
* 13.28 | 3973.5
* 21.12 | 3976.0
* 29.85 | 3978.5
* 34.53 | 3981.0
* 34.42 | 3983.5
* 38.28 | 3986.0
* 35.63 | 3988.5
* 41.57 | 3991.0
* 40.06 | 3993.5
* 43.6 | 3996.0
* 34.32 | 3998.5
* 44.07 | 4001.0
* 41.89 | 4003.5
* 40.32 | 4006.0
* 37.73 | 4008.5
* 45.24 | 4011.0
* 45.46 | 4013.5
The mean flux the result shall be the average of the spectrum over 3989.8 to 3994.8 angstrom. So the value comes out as 40.8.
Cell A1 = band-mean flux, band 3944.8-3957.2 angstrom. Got 28.2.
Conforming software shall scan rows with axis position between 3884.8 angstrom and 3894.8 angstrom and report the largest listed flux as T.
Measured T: 36.03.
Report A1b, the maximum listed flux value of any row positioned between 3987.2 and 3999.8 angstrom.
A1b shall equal 43.6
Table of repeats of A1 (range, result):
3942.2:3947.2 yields 19.3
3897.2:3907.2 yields 26.2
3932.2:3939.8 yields 7.34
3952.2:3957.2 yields 33.3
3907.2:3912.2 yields 28.3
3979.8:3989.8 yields 35.8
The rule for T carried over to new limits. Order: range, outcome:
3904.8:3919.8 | 33.62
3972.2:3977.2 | 21.12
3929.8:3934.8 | 9.845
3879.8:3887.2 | 29.35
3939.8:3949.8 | 28.77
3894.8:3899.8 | 29.1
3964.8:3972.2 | 15.02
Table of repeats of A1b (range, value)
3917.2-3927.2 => 29.09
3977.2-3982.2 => 34.53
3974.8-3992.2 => 41.57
